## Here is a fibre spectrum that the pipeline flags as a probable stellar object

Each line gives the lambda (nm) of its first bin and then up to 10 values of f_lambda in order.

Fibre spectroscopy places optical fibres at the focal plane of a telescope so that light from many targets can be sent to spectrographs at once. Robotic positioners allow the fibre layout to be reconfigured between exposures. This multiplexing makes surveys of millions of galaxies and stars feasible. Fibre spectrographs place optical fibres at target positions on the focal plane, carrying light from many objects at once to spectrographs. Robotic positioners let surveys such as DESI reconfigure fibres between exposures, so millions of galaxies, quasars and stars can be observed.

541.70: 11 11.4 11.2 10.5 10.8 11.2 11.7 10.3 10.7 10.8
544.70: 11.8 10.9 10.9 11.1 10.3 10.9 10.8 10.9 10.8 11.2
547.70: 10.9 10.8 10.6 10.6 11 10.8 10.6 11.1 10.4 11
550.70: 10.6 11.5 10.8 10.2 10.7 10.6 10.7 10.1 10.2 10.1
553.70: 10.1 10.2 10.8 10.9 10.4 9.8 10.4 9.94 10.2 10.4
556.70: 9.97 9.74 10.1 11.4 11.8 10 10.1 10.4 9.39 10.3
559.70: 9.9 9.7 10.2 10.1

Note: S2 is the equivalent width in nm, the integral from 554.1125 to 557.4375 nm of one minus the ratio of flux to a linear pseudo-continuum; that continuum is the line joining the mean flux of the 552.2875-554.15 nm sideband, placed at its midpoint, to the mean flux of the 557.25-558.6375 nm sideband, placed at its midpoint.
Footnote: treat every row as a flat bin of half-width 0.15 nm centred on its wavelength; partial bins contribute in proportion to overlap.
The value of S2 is 0.08 nm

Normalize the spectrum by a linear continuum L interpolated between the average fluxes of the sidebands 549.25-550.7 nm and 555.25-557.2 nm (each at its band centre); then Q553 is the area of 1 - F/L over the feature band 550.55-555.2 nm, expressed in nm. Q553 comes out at -0.02 nm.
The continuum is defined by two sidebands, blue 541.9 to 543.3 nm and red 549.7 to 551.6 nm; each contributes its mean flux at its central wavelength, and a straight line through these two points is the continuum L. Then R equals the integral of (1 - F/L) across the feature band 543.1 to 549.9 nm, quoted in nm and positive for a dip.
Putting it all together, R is 0.02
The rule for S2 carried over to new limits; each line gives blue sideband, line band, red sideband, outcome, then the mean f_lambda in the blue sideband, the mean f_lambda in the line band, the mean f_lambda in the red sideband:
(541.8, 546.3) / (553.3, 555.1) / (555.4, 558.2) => 0.020 nm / 11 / 10.4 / 10.4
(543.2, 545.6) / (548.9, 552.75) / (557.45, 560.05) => -0.005 nm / 11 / 10.7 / 10.4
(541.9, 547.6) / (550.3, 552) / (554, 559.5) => -0.028 nm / 11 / 10.8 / 10.3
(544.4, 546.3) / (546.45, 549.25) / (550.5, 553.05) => 0.000 nm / 11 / 10.8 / 10.6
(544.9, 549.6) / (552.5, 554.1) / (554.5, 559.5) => 0.047 nm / 10.8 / 10.2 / 10.3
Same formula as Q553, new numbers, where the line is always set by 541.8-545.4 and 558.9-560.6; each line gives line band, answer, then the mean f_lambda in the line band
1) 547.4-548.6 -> -0.009 nm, 10.8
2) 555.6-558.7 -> -0.080 nm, 10.4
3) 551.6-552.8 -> -0.011 nm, 10.5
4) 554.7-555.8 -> 0.004 nm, 10.2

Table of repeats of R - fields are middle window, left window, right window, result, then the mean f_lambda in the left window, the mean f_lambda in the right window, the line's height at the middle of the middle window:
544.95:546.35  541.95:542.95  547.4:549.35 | 0.01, 10.9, 10.8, 10.9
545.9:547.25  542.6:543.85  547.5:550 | 0.01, 11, 10.8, 10.9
